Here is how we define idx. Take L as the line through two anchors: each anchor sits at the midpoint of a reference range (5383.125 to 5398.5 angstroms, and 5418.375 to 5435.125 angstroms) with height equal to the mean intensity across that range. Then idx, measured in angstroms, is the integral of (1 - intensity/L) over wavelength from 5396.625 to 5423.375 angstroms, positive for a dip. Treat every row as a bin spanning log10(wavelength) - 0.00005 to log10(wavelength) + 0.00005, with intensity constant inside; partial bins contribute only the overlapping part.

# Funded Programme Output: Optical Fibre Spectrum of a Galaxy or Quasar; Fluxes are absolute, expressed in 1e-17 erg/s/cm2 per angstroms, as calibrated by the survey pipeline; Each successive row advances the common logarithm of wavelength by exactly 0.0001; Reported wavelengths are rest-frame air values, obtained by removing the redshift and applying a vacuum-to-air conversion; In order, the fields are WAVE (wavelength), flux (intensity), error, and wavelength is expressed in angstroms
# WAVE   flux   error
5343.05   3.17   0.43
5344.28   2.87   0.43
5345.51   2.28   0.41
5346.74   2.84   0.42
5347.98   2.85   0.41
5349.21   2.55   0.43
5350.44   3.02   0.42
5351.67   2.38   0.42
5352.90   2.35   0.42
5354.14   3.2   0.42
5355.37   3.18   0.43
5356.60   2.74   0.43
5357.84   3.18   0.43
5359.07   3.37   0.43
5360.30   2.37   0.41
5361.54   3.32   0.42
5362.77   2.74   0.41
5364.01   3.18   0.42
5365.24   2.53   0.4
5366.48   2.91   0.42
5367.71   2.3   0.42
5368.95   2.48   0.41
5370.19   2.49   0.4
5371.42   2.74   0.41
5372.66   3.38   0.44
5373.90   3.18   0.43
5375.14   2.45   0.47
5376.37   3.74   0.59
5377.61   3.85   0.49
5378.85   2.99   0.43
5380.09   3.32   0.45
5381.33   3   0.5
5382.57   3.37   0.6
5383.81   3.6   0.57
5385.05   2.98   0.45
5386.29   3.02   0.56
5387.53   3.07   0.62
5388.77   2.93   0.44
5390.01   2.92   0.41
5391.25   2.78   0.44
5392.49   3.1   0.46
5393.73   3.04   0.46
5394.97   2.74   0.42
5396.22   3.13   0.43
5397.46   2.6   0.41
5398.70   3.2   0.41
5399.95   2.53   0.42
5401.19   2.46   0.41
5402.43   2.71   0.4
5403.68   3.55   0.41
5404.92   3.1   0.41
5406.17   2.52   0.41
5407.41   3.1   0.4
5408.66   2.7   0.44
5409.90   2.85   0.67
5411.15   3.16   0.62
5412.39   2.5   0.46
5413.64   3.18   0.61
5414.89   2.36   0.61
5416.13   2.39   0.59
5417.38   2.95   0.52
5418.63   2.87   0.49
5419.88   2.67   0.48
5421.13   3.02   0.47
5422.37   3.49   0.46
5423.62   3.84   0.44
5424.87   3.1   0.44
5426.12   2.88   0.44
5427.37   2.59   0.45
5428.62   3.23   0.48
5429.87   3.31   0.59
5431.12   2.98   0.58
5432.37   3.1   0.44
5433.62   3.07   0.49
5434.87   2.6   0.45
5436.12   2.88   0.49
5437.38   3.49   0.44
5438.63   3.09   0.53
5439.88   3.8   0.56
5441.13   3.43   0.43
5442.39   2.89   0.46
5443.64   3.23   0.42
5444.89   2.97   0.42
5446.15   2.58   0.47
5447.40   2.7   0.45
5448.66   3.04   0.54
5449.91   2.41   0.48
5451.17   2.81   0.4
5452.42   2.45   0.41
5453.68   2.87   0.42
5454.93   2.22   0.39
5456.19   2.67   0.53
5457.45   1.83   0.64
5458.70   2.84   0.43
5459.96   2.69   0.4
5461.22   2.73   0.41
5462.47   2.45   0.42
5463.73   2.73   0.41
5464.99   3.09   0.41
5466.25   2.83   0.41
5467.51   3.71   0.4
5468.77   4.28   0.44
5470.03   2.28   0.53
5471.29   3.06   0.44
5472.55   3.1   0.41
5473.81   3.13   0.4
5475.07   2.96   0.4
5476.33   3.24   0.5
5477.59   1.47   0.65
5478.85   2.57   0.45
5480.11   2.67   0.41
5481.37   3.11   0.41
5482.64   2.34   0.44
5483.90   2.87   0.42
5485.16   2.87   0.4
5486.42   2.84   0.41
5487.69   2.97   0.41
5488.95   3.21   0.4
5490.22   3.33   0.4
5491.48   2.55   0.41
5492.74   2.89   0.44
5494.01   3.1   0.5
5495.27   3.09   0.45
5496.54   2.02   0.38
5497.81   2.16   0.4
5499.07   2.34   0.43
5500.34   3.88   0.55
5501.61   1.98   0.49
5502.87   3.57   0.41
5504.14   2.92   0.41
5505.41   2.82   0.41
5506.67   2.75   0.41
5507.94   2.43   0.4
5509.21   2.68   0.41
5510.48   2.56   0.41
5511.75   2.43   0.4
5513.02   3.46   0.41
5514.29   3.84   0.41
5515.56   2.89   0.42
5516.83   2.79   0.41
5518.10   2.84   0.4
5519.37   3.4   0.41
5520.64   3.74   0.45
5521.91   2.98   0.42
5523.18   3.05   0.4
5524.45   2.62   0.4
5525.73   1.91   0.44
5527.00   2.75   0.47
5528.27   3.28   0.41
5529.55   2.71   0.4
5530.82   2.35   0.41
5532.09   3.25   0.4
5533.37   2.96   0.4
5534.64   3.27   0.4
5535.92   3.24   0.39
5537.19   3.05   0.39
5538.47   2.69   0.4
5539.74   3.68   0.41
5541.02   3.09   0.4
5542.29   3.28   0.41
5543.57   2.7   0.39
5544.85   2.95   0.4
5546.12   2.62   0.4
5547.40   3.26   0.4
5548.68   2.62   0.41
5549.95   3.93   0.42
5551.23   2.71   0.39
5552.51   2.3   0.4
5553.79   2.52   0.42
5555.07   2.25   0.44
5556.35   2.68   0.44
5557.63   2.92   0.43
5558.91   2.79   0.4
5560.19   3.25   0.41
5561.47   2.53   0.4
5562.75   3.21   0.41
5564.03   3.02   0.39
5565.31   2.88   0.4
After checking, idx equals 1.5 angstroms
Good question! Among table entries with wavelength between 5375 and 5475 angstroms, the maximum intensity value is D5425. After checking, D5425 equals 4.28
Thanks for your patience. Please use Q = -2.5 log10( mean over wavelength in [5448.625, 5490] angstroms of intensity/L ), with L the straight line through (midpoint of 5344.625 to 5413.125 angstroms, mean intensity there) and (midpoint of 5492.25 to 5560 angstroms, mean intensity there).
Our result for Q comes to 0.04 mag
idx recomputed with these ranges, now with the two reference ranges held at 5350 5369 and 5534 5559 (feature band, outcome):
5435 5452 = -0.7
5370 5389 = -2.0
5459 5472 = -0.4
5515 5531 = 0.2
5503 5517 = 0.1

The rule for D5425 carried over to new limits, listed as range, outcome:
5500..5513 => 3.88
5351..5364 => 3.37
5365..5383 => 3.85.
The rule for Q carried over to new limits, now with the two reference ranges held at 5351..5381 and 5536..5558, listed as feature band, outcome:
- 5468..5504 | 0.022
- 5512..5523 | -0.106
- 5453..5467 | 0.109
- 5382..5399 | -0.037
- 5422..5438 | -0.068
